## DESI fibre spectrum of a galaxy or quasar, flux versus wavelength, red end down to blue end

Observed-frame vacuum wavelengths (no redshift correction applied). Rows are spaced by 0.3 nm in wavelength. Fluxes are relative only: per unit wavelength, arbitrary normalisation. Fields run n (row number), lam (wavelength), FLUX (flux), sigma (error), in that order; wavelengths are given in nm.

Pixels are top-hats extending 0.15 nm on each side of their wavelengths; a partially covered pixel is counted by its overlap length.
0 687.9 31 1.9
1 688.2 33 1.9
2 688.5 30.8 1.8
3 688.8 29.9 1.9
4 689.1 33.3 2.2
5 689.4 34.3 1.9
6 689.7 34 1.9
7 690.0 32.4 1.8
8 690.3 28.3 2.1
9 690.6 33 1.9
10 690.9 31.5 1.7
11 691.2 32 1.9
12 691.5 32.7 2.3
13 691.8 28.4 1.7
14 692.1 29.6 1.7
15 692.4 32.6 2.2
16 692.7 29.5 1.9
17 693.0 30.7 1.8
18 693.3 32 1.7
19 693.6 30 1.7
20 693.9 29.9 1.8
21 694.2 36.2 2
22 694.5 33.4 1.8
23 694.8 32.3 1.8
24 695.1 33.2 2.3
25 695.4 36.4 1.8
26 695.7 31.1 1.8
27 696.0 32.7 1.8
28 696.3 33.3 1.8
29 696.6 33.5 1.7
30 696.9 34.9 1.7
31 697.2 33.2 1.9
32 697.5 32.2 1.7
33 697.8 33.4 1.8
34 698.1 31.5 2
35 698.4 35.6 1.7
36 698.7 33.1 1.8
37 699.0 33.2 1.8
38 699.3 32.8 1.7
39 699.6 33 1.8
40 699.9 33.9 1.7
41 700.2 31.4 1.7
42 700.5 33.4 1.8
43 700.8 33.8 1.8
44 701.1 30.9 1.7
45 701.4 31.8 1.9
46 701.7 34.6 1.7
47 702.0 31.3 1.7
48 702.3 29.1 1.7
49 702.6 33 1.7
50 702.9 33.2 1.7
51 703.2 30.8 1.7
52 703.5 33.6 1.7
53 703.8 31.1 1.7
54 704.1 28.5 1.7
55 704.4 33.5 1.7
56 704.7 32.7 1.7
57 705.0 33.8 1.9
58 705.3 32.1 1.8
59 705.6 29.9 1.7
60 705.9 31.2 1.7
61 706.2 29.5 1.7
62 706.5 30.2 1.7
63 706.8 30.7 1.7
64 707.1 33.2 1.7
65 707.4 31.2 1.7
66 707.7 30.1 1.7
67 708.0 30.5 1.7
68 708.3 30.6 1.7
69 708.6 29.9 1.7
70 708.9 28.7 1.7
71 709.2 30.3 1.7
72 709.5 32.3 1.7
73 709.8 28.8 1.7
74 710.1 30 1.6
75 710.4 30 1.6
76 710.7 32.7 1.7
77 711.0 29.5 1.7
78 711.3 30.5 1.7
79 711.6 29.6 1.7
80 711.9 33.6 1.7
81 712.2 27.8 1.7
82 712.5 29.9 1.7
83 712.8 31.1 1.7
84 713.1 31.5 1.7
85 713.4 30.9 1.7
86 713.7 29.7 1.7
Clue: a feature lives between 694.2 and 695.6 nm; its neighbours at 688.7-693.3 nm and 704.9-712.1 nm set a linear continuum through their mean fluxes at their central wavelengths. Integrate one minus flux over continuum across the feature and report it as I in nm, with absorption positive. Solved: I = -0.12 nm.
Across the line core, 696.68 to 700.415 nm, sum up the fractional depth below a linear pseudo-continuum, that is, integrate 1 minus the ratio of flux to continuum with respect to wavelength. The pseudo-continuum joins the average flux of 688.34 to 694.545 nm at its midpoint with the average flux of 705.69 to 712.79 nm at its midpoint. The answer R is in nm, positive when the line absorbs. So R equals -0.24 nm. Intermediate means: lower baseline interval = 31.6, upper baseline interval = 30.5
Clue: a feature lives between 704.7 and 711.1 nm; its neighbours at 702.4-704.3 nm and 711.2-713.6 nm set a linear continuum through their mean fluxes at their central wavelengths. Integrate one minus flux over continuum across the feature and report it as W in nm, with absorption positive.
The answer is 0.07 nm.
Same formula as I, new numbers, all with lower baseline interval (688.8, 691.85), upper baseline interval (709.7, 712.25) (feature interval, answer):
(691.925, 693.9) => 0.07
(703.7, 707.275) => -0.06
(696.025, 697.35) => -0.09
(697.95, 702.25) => -0.21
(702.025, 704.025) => -0.04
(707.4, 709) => 0.03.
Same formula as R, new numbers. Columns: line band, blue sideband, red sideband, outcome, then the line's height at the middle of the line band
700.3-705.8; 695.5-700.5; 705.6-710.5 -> -0.05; 31.8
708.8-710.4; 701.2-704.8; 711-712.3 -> 0.04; 30.7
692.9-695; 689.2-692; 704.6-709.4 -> -0.03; 31.6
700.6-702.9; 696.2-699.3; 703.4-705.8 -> 0.02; 32.5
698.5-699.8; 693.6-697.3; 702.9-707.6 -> -0.02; 32.6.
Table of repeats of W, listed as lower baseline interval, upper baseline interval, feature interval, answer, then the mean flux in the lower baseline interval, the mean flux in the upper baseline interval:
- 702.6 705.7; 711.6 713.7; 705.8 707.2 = 0.03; 32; 30.6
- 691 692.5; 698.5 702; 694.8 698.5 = -0.14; 31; 32.9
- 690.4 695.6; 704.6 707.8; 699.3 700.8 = -0.07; 31.9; 31.3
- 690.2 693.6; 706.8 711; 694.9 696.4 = -0.12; 30.9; 30.6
